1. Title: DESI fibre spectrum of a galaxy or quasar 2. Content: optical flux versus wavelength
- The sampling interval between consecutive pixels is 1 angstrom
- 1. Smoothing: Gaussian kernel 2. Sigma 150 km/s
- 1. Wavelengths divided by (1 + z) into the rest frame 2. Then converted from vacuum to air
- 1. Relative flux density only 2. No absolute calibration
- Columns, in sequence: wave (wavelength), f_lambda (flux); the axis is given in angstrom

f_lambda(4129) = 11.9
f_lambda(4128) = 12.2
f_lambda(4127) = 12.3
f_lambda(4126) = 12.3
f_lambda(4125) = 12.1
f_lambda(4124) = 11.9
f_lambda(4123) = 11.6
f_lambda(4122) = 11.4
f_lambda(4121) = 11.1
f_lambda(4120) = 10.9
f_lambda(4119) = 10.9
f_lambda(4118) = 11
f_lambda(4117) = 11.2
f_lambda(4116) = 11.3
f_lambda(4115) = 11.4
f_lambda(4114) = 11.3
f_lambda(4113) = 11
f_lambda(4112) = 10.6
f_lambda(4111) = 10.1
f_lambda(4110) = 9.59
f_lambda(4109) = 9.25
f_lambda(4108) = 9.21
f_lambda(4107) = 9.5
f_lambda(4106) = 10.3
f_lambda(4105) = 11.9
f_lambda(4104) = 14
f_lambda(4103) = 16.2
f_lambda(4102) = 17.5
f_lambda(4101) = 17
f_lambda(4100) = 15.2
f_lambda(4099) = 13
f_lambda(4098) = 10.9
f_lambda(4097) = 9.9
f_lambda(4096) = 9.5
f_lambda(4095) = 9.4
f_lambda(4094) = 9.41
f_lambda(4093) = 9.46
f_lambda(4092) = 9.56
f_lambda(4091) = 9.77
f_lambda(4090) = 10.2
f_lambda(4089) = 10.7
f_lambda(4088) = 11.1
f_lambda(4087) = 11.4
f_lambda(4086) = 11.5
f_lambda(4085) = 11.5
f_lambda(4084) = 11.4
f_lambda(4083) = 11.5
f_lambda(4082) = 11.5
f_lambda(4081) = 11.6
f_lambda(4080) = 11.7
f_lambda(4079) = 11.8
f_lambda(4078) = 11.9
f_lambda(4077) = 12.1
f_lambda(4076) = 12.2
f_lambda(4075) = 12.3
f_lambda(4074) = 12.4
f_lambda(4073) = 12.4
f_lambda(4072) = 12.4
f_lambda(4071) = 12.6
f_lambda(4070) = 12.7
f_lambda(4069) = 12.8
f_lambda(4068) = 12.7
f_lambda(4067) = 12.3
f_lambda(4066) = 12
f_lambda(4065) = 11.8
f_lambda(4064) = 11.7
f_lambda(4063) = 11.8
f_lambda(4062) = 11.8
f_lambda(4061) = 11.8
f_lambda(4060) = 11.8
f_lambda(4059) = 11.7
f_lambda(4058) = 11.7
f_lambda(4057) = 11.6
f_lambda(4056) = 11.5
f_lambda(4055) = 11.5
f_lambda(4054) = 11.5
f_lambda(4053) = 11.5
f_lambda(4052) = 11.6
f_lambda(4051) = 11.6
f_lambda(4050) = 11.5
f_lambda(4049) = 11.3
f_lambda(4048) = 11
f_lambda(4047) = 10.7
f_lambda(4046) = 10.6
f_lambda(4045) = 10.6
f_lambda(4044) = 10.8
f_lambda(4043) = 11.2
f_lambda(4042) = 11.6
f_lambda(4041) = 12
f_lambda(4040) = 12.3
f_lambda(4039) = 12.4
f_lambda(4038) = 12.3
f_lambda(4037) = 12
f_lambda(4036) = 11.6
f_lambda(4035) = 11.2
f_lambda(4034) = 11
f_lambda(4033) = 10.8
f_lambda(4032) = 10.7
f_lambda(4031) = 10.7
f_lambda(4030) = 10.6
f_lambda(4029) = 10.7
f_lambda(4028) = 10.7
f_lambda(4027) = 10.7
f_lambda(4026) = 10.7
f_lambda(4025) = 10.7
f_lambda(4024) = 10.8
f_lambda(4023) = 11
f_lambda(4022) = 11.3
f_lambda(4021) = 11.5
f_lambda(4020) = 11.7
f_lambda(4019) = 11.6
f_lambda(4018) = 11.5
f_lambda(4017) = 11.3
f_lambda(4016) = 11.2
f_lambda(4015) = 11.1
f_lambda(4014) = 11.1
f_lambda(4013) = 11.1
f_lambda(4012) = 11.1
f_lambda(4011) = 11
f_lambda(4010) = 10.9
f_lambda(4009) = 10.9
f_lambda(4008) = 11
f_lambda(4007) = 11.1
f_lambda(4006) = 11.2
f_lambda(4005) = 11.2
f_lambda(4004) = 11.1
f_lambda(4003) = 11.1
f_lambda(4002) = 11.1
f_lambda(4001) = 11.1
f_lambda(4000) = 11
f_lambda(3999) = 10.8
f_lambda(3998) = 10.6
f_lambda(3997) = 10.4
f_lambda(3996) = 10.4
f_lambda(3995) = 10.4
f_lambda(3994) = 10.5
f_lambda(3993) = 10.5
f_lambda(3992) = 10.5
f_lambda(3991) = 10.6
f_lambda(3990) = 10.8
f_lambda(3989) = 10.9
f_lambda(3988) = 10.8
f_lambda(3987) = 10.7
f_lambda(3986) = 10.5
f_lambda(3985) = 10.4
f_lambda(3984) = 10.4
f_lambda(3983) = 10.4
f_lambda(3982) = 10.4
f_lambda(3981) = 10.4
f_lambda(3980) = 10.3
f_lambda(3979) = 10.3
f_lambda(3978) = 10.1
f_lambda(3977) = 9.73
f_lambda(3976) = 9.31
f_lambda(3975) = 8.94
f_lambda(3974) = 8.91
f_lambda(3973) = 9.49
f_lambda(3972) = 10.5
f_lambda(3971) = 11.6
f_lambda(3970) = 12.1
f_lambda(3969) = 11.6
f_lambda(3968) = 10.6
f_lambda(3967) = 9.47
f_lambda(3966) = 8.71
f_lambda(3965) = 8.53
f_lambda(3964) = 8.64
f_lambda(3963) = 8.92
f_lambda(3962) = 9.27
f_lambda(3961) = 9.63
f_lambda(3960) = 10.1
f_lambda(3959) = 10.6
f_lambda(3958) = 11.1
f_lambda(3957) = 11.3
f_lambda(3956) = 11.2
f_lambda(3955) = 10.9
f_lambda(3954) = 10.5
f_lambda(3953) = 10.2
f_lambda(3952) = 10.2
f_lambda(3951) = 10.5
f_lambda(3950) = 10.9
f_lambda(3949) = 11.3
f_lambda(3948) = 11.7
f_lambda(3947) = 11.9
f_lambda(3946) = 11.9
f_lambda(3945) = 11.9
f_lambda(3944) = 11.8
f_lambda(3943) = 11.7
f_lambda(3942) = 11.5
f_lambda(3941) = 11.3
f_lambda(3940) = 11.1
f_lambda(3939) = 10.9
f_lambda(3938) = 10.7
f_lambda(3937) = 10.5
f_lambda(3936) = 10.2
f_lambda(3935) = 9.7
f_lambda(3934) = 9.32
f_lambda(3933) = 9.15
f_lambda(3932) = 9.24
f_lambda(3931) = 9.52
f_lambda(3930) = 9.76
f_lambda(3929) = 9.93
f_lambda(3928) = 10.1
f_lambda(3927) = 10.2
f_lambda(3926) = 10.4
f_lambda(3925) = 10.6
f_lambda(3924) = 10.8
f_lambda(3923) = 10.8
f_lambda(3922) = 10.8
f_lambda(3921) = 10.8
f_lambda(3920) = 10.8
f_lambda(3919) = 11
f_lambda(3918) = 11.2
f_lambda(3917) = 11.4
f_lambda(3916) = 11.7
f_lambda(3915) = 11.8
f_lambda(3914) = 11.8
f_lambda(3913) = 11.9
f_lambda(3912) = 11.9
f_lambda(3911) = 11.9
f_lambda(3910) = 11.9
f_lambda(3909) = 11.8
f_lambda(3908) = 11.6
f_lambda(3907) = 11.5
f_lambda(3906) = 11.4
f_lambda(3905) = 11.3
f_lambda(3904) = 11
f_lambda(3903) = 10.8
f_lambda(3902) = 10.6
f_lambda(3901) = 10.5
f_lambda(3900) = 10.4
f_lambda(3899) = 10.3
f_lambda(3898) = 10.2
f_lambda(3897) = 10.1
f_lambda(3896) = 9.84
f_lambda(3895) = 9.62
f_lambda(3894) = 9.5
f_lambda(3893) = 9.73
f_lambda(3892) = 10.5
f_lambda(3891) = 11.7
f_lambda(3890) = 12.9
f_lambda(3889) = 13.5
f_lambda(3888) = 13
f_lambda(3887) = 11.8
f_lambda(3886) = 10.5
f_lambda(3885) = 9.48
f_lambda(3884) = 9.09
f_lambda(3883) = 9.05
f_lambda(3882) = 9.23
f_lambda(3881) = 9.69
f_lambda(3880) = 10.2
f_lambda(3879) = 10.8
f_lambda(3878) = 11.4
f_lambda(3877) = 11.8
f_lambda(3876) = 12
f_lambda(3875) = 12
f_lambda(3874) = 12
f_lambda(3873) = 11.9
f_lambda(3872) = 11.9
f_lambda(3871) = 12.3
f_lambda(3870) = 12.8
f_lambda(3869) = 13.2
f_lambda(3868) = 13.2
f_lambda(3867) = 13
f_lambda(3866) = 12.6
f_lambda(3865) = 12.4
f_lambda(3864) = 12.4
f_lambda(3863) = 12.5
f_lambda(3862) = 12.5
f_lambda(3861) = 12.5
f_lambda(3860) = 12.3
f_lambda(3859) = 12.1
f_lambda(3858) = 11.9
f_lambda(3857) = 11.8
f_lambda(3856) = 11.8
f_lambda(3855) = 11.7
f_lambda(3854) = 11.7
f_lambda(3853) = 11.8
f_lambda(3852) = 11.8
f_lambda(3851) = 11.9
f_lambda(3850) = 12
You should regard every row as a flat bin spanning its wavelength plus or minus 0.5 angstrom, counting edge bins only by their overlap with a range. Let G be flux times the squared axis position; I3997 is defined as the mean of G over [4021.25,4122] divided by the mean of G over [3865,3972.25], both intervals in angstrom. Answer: 1.1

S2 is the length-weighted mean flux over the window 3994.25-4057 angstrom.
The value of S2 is 11.1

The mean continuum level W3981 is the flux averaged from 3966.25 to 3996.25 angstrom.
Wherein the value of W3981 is 10.4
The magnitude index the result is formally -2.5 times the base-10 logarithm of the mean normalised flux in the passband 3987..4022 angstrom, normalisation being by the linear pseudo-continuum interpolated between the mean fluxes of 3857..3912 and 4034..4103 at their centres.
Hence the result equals 0.06 mag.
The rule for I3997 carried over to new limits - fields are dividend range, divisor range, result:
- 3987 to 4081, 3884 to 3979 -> 1.12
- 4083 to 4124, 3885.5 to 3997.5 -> 1.15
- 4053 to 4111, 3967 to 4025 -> 1.14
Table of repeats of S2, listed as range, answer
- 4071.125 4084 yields 12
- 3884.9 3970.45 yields 10.8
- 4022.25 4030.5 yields 10.8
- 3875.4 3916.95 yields 11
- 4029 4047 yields 11.3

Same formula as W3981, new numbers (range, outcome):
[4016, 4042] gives 11.3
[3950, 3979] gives 10.1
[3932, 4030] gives 10.6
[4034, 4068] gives 11.6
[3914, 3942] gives 10.5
